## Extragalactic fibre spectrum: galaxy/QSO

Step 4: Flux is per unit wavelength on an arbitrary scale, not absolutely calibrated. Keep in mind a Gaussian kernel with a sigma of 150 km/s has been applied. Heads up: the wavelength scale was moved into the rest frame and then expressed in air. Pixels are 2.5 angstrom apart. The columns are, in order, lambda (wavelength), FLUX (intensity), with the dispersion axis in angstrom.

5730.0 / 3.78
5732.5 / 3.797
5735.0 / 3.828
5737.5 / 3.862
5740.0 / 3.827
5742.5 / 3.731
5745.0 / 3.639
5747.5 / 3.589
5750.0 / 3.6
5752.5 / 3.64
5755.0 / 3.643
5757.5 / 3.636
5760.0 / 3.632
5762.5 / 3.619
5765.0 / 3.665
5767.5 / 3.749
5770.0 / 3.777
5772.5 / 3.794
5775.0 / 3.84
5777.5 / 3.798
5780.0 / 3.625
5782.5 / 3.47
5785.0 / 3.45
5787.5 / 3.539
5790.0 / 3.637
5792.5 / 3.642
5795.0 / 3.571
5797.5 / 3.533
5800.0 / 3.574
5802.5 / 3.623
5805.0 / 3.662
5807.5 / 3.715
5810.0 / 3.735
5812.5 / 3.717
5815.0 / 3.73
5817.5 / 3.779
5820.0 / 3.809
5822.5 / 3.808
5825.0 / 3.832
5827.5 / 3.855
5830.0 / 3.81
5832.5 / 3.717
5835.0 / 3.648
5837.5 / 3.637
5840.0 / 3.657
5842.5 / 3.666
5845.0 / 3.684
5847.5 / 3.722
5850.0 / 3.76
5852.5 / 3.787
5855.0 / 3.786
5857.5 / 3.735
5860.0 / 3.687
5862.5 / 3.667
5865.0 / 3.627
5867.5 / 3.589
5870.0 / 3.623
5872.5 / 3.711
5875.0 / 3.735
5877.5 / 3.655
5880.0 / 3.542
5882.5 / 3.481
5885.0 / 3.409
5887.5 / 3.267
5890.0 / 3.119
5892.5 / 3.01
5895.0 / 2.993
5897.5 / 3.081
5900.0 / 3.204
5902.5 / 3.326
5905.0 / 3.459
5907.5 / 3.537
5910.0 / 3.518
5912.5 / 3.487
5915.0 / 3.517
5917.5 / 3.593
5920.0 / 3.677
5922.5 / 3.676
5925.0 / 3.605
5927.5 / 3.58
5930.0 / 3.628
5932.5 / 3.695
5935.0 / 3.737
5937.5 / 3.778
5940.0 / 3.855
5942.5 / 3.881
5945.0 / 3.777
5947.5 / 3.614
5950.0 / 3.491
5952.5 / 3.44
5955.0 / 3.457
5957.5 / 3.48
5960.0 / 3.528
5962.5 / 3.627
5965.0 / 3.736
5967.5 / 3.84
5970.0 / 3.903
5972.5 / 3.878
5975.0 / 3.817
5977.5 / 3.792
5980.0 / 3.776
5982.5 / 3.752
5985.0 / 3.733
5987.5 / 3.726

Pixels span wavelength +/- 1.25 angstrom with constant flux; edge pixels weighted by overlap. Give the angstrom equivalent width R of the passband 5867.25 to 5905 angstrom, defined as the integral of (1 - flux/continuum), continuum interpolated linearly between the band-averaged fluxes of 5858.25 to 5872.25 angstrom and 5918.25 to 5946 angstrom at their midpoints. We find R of 2.96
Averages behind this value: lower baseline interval 3.65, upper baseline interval 3.71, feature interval 3.38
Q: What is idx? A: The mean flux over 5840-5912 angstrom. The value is 3.52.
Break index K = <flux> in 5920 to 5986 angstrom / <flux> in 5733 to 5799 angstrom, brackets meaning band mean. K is 1.01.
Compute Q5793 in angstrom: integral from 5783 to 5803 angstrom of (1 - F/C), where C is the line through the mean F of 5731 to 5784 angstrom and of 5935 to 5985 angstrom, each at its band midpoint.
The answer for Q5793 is 0.7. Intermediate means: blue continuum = 3.7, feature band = 3.57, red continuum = 3.71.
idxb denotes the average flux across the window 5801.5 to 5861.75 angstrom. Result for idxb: 3.73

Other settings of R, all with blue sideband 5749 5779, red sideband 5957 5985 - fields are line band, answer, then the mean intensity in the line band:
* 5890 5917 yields 3.0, 3.31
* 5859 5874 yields 0.3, 3.65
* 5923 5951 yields 0.3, 3.7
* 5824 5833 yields -0.2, 3.81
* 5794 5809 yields 0.4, 3.62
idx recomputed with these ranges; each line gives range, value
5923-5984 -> 3.69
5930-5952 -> 3.71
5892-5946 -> 3.53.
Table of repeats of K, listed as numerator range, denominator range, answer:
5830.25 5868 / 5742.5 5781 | 1.00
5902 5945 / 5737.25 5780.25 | 0.98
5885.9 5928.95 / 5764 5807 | 0.93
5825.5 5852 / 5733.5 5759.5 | 1.01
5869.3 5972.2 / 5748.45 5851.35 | 0.96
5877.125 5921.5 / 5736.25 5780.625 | 0.91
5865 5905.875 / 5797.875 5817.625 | 0.92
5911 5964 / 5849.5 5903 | 1.04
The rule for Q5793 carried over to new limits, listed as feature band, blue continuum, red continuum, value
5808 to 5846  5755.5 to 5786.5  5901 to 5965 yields -1.0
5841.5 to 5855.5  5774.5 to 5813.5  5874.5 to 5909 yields -1.1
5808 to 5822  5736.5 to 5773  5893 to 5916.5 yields -0.8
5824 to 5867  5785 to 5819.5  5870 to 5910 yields -2.5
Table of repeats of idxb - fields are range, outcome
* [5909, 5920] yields 3.55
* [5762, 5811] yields 3.65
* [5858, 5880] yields 3.66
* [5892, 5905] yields 3.16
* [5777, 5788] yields 3.56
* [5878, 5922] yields 3.38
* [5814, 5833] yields 3.8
